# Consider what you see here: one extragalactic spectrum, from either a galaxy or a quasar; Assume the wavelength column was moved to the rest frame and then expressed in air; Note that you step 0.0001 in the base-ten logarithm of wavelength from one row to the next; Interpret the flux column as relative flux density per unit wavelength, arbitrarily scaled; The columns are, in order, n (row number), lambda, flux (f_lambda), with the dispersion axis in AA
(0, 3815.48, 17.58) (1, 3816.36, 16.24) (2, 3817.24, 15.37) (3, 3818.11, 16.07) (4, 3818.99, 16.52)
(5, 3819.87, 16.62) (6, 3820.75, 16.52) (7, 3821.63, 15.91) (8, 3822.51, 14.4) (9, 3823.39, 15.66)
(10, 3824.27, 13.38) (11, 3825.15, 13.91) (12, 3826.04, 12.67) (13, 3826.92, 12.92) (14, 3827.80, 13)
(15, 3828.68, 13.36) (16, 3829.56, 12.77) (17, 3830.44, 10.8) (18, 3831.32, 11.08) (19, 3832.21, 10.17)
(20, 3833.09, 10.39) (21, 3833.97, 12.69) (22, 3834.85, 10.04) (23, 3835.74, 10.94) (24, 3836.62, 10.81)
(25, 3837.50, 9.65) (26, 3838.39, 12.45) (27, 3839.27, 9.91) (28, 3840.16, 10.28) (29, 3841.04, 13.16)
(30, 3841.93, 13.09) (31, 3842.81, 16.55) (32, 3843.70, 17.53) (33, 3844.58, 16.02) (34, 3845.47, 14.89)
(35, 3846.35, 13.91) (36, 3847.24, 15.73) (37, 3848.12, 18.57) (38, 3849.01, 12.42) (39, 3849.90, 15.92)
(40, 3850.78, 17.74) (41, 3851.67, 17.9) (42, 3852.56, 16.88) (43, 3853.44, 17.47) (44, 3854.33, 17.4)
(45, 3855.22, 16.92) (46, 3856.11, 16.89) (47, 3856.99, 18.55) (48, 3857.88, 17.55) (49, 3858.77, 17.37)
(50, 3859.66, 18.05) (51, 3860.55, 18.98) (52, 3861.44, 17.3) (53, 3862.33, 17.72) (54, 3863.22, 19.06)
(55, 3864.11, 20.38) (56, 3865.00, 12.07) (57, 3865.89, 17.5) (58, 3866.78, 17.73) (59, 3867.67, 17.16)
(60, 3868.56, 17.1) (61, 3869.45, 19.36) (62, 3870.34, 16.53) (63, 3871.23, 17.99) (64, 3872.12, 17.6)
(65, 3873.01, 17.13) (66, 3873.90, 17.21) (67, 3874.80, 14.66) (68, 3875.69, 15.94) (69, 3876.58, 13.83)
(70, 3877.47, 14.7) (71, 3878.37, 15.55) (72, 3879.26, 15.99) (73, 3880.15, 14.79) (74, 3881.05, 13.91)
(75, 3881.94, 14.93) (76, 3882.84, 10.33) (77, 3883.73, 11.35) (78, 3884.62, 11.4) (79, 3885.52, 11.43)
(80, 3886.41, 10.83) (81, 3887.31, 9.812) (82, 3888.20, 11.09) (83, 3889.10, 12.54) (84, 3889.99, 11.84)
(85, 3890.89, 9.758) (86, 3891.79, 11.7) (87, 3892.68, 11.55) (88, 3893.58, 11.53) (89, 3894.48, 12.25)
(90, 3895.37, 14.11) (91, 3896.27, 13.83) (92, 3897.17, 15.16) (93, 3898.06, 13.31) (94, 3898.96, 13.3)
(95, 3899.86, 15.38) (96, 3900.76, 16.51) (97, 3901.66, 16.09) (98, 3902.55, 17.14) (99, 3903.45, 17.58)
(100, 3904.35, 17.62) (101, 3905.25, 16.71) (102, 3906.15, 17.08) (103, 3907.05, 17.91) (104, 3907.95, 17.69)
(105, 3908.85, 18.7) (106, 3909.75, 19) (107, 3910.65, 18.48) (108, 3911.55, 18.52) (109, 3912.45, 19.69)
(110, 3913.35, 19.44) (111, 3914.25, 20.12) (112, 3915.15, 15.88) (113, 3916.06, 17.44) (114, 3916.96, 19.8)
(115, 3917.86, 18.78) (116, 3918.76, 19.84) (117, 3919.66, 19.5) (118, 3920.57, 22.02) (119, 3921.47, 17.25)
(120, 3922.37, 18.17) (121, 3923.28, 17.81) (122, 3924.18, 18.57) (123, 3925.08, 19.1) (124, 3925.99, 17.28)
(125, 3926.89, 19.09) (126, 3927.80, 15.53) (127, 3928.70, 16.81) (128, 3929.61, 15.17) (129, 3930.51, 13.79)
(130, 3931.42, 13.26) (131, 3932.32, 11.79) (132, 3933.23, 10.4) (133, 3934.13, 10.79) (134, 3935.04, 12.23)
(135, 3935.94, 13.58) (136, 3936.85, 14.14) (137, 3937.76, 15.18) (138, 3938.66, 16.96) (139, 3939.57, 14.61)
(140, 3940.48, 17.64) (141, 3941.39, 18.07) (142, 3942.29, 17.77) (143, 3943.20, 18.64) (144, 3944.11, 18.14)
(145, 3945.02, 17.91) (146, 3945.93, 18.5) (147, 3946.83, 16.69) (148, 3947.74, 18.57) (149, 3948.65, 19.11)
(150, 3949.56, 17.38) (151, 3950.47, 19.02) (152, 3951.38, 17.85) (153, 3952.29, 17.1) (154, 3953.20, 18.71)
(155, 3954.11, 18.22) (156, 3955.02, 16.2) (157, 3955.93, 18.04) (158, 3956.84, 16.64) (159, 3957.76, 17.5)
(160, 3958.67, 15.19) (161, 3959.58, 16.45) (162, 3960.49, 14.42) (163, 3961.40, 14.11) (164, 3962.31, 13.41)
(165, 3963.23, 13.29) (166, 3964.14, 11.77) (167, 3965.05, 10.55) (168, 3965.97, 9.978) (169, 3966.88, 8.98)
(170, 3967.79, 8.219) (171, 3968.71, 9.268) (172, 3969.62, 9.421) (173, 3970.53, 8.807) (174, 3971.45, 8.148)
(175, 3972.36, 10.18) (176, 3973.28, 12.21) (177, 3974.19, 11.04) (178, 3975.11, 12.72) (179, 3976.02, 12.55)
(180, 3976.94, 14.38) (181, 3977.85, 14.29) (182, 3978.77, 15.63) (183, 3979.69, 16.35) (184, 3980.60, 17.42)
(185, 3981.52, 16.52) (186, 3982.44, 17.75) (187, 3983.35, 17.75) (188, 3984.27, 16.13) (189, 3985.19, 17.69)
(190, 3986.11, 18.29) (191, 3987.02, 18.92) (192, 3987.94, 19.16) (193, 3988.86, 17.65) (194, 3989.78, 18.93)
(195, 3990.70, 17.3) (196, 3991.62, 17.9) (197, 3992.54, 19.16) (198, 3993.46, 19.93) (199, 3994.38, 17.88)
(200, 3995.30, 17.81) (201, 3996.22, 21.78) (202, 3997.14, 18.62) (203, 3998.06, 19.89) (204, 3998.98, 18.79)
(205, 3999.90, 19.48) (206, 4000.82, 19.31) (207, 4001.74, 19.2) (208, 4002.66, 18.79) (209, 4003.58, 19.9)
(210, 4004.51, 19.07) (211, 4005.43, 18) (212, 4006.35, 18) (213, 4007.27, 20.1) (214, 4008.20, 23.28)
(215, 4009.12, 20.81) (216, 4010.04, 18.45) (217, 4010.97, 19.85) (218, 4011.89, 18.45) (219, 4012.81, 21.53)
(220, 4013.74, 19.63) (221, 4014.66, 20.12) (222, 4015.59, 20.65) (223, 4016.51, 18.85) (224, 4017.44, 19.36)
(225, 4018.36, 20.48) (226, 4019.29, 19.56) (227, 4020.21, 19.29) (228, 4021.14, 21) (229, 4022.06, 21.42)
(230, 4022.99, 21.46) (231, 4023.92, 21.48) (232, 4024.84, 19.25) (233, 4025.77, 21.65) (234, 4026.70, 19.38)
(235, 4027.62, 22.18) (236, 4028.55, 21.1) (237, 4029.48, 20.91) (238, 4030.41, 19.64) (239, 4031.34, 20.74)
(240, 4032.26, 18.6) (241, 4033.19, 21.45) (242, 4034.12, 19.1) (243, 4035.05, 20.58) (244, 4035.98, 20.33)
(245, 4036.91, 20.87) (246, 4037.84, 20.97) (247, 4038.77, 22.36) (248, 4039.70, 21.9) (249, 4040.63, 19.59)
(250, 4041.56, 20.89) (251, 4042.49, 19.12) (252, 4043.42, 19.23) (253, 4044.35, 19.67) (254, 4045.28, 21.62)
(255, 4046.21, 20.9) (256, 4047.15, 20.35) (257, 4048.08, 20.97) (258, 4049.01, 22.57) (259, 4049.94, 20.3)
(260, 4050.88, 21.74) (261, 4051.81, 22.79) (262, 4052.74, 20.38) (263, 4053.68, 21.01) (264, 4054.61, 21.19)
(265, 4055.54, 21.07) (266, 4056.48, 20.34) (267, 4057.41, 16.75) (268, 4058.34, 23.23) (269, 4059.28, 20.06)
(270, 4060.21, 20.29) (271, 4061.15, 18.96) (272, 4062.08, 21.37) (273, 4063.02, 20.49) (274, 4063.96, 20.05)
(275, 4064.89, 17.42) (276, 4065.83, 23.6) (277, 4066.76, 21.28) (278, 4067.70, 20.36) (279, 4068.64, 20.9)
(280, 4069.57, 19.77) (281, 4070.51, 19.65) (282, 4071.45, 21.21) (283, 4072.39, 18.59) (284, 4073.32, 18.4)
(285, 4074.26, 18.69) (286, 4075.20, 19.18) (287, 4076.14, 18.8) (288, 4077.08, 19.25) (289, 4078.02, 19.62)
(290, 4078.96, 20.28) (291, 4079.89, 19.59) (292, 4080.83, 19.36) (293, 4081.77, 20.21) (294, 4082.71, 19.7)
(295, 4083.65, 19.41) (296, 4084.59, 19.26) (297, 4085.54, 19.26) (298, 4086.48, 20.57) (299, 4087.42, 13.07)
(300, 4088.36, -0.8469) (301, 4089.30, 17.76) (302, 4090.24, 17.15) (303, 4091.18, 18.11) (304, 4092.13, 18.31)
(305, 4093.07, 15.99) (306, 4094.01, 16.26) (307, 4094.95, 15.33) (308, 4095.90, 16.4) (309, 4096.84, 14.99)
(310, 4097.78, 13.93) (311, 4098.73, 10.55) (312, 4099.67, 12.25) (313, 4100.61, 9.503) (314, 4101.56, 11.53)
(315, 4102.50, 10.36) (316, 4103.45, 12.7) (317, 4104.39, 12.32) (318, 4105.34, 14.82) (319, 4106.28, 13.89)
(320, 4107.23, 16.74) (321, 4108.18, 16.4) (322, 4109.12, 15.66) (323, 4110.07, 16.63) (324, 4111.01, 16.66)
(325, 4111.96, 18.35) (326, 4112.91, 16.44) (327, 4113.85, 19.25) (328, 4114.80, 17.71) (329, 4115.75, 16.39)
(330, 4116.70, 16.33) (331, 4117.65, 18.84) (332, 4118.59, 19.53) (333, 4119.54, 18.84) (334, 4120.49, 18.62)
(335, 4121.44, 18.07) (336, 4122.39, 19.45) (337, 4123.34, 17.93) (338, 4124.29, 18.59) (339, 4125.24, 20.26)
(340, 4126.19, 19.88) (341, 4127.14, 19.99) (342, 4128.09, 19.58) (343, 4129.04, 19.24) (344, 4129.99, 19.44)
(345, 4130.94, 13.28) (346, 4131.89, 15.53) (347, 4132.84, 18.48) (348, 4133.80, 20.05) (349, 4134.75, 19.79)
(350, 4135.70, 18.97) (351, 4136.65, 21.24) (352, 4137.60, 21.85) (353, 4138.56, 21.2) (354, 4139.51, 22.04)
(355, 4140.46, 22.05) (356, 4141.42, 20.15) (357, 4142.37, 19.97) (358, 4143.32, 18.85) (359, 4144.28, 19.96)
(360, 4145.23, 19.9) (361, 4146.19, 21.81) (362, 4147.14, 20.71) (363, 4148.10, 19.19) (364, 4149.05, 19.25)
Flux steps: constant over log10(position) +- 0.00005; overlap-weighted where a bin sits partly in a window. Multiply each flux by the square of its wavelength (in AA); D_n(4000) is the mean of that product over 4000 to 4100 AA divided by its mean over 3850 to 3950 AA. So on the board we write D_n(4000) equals 1.3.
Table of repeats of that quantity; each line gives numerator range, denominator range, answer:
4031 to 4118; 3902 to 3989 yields 1.22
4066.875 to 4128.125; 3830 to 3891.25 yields 1.31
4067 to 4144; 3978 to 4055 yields 0.93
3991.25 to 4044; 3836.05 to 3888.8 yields 1.41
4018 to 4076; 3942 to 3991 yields 1.39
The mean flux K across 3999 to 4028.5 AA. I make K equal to 20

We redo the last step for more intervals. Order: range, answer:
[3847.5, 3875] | 17.3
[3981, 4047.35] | 19.7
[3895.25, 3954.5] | 16.9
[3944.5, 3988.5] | 15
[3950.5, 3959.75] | 17.3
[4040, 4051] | 20.6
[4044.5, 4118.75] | 18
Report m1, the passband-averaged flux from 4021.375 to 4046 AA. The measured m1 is 20.6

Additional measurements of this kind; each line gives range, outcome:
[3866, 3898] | 14.1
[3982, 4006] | 18.7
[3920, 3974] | 15.2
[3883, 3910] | 14.1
